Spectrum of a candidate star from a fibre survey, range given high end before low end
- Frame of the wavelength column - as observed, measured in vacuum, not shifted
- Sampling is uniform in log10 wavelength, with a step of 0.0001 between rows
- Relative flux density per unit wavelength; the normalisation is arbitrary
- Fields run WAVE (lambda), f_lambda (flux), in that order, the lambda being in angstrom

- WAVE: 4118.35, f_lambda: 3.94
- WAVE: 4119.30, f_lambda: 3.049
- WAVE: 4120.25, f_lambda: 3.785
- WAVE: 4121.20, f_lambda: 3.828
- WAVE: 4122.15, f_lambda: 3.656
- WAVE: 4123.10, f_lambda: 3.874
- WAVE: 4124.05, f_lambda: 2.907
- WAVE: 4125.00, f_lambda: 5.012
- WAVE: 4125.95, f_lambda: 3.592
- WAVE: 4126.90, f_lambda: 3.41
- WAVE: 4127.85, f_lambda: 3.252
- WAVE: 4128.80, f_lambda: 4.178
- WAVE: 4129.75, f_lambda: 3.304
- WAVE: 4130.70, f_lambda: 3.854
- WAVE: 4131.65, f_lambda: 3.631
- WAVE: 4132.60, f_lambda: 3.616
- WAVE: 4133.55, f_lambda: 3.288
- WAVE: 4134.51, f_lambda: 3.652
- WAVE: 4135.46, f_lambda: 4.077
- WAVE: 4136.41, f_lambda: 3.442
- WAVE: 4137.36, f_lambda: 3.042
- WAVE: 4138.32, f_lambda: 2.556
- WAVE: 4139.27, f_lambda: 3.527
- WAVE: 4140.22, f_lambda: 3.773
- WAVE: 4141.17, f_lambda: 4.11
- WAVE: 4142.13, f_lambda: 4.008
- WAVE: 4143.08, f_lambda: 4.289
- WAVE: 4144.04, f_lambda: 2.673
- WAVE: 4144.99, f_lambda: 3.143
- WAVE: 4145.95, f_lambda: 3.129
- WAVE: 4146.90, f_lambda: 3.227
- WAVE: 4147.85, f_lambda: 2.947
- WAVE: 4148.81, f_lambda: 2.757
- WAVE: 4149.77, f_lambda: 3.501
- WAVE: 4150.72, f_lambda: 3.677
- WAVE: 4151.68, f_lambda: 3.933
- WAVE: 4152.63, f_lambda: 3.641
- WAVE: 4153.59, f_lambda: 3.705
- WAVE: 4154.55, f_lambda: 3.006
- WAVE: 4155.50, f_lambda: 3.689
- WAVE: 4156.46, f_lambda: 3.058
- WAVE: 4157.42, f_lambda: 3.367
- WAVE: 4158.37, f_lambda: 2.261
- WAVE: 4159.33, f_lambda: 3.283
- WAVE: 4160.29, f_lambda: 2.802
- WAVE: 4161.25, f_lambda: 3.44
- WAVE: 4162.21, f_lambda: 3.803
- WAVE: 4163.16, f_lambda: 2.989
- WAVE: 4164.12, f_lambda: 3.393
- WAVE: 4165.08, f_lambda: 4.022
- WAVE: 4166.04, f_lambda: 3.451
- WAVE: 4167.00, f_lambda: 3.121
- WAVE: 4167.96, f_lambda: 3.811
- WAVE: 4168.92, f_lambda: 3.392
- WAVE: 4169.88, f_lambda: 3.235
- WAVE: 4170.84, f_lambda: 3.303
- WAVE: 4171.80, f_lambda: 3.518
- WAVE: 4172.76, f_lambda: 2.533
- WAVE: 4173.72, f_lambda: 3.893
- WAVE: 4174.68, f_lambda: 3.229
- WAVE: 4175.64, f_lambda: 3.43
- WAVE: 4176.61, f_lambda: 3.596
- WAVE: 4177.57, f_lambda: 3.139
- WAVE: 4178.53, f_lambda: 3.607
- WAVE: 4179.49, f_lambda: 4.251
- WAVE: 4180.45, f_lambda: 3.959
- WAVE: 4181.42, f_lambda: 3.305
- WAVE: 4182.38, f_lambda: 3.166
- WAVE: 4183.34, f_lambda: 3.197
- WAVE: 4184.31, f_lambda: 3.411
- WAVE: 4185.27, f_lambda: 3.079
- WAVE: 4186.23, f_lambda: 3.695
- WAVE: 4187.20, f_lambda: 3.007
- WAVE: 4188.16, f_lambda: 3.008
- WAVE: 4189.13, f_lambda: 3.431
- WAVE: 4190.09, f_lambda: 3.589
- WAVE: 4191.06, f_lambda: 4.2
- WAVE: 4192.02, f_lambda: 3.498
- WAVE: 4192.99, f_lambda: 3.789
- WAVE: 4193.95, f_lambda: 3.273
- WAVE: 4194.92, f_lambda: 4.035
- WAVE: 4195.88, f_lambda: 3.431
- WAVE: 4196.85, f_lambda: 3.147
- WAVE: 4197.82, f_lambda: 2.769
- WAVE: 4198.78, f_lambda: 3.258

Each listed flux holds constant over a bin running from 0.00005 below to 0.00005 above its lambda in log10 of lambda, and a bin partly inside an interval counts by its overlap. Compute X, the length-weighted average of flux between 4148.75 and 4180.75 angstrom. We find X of 3.41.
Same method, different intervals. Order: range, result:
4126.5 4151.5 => 3.47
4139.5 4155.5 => 3.48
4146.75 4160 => 3.28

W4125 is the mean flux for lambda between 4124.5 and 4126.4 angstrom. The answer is 4.29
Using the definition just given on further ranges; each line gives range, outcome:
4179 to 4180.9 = 4.11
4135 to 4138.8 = 3.28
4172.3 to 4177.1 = 3.34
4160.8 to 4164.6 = 3.41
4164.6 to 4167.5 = 3.53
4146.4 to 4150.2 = 3.1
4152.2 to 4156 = 3.5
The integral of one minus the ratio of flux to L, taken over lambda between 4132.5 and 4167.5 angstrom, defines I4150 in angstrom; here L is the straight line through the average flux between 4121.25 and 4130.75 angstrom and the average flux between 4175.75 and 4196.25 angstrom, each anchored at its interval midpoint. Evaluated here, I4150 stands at 2.3 angstrom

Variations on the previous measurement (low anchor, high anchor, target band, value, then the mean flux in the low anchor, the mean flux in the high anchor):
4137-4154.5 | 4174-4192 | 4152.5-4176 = 0.76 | 3.42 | 3.47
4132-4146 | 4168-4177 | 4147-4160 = 0.59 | 3.5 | 3.37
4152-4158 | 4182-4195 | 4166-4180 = -0.04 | 3.41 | 3.44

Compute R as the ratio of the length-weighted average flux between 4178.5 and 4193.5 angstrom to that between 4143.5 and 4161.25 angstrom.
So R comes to 1.1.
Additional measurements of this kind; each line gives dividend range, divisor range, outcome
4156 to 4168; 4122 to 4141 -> 0.91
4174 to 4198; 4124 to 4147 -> 0.97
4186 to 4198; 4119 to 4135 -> 0.95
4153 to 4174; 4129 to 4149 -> 0.96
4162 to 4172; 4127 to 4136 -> 0.95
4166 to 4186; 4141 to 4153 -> 0.99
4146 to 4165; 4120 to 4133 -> 0.89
